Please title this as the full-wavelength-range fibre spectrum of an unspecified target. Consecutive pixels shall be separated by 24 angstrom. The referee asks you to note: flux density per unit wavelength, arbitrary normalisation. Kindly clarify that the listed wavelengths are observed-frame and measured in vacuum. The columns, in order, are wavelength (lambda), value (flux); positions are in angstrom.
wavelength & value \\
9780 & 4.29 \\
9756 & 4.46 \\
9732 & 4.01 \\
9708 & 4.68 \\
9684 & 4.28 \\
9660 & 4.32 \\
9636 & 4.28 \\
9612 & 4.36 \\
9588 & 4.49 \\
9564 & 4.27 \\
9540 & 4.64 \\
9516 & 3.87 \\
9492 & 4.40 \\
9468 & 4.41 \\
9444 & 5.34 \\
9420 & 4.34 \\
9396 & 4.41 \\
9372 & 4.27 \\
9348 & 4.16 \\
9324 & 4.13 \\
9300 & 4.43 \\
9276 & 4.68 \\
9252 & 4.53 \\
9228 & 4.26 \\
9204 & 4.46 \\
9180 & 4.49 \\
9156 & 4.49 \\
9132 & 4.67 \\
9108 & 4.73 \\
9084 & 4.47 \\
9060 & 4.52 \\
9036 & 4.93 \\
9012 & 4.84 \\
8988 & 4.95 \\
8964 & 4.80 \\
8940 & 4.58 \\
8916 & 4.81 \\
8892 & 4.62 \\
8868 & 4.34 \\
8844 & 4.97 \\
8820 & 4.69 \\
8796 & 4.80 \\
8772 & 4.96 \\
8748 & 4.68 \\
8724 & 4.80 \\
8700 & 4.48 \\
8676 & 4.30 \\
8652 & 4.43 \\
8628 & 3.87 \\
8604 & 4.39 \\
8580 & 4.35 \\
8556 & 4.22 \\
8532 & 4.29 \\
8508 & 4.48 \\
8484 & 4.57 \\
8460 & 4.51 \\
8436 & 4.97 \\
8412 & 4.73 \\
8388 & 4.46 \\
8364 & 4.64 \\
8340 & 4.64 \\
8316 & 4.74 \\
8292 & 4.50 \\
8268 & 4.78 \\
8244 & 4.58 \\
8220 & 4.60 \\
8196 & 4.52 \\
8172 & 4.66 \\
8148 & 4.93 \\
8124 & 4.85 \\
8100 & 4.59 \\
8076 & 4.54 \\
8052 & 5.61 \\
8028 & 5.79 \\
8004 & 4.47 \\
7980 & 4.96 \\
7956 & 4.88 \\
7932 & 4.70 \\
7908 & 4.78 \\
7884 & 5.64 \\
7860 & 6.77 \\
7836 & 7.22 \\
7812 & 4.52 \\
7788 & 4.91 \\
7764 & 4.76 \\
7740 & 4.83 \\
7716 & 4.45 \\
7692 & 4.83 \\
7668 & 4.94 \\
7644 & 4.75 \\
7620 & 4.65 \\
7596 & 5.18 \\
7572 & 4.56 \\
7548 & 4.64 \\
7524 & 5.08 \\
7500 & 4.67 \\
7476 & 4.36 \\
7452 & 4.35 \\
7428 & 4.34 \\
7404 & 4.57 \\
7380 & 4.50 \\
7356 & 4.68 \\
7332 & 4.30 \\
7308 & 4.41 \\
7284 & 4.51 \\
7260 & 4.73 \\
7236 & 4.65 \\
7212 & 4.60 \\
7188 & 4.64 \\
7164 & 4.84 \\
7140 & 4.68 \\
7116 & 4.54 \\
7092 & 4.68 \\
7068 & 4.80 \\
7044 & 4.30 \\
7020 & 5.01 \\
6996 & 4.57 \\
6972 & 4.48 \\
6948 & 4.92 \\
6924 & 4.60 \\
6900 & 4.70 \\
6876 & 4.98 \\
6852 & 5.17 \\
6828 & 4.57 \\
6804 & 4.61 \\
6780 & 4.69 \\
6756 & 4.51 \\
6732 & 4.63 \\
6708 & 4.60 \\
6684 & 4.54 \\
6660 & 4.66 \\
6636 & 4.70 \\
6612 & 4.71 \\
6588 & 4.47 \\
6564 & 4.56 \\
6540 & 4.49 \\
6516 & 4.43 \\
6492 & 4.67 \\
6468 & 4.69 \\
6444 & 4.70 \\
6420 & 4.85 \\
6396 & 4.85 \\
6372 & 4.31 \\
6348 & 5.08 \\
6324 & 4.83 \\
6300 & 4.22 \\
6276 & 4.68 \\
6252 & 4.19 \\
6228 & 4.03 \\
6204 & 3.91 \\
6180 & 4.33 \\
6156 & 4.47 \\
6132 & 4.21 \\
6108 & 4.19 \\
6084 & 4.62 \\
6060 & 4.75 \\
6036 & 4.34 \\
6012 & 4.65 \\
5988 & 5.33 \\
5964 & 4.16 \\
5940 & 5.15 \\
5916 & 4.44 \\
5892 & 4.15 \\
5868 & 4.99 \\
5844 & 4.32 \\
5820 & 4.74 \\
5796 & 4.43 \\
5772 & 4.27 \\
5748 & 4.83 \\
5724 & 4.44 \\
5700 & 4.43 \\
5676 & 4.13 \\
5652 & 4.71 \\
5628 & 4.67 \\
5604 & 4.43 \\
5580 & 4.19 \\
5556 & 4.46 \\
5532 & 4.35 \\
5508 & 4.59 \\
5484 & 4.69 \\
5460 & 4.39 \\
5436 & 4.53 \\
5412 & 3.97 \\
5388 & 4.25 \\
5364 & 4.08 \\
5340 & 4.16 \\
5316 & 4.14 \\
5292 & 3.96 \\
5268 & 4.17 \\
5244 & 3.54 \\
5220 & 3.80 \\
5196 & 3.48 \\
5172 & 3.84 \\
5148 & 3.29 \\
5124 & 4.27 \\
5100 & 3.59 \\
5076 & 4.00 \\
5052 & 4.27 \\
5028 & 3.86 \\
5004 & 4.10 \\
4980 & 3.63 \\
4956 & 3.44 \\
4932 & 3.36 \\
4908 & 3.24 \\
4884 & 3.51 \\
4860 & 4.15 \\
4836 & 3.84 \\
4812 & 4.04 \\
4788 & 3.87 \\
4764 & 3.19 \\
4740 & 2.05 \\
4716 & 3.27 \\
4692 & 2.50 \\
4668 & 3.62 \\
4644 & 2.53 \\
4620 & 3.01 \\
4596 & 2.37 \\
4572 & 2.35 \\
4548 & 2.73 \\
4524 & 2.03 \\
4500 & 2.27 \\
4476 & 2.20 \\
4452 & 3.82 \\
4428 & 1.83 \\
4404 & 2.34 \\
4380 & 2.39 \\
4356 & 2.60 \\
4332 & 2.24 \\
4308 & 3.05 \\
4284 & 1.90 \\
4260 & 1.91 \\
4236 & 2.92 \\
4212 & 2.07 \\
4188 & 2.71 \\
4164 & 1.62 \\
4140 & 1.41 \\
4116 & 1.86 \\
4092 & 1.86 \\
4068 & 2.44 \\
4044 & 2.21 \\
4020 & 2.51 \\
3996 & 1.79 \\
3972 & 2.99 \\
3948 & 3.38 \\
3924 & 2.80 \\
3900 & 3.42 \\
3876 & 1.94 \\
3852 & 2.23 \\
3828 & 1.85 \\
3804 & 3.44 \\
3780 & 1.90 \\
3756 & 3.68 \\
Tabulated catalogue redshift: 0.196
